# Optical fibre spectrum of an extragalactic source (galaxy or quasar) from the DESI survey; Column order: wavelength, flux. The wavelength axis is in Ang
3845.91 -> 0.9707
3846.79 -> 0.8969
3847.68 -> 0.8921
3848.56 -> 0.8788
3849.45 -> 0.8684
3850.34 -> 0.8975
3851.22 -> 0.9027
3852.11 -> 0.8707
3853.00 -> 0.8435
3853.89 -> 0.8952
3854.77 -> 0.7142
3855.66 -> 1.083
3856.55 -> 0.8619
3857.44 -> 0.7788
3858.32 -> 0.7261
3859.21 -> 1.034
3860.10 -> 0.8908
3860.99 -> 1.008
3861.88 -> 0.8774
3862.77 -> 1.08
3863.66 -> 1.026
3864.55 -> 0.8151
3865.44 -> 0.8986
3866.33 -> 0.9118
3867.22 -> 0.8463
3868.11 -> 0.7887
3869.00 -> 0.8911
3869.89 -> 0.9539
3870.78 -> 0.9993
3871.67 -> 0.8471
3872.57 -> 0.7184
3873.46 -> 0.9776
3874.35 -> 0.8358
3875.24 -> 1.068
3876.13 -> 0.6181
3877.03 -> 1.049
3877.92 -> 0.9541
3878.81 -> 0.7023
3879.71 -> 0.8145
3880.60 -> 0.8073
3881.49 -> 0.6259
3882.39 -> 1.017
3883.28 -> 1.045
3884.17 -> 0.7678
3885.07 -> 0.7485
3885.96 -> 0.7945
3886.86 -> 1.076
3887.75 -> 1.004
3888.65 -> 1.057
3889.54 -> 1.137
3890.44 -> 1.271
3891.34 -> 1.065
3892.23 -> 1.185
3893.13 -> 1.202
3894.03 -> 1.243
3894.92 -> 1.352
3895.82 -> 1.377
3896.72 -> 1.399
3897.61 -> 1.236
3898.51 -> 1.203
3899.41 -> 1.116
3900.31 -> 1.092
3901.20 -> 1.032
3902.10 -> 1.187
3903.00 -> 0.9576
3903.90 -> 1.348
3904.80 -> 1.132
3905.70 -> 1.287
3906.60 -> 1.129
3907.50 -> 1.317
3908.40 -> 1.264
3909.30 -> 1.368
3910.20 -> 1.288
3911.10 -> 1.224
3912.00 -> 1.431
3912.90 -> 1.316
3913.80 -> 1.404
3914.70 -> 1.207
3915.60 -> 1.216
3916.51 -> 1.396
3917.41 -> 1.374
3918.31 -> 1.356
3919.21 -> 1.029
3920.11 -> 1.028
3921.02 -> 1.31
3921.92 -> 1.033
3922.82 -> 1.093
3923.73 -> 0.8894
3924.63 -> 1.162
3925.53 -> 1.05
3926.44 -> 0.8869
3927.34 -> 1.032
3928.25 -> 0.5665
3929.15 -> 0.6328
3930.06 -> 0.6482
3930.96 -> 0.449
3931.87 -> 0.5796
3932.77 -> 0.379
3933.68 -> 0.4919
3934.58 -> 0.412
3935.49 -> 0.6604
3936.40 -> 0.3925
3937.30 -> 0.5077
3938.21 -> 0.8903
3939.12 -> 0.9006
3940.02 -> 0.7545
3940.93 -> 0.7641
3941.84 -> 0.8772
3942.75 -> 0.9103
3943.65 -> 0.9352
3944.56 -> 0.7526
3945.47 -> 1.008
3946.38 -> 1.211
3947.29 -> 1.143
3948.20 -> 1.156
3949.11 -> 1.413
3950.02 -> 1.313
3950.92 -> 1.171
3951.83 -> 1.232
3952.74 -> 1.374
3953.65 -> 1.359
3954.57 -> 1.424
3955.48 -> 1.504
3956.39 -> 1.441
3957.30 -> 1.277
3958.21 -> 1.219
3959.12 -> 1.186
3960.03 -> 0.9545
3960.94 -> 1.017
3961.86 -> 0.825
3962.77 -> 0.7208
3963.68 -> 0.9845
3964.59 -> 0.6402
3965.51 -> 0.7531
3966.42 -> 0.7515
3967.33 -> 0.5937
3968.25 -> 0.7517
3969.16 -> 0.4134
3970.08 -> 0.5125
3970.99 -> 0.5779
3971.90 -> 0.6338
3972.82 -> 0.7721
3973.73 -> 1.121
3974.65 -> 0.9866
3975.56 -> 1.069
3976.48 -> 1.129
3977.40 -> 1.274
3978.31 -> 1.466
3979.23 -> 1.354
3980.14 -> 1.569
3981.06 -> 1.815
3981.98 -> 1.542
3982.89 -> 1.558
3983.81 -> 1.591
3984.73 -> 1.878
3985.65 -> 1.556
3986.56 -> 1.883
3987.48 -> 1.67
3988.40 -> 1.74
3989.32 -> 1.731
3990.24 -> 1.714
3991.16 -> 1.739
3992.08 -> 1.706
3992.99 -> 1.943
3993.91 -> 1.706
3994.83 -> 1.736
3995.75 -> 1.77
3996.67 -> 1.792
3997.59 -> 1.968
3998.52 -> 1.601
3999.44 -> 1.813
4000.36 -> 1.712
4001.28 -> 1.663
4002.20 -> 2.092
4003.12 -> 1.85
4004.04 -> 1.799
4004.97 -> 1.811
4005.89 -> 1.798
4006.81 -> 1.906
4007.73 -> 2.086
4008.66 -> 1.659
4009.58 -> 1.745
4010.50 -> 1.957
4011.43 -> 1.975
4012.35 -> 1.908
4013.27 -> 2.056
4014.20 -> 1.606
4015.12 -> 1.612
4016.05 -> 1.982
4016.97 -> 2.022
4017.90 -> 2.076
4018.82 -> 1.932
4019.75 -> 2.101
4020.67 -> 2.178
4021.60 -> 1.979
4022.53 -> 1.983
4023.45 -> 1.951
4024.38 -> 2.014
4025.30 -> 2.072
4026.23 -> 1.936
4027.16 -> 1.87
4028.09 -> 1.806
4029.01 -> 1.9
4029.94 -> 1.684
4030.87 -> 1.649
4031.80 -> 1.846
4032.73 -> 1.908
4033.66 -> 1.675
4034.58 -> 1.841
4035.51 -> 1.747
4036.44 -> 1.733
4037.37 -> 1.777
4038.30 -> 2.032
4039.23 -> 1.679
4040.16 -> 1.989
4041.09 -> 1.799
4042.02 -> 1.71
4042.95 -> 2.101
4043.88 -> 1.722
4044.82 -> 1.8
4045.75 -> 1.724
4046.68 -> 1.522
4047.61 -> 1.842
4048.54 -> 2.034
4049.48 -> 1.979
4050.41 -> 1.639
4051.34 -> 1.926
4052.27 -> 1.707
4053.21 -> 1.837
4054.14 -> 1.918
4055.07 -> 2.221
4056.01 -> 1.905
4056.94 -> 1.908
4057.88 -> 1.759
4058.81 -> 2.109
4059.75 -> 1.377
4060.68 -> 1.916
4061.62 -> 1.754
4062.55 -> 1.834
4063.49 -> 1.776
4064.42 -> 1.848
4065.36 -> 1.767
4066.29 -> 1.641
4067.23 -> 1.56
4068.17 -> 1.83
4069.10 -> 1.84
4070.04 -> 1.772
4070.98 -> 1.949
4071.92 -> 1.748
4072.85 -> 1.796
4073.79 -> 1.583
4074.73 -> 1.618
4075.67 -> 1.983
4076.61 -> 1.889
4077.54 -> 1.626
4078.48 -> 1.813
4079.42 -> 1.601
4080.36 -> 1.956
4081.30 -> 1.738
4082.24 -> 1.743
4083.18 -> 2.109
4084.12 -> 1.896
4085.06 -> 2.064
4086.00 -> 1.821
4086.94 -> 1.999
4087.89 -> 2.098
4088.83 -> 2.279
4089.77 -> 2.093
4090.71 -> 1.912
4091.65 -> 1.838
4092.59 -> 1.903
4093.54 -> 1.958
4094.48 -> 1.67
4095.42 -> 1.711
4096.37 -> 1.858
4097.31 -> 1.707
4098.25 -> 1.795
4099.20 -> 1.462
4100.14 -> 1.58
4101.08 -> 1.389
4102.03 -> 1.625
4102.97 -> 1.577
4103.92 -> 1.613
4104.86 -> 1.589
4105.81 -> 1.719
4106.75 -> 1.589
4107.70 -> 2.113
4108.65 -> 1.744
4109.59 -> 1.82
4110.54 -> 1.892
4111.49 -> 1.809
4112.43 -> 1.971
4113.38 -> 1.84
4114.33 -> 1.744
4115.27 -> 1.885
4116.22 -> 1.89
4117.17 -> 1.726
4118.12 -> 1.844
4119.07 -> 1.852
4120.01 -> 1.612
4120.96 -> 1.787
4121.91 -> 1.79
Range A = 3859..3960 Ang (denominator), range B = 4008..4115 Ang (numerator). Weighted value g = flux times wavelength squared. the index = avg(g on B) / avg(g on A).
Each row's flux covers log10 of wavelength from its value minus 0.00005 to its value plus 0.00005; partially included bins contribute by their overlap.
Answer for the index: 1.92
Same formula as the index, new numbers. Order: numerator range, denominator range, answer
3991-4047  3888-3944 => 1.88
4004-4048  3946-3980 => 1.83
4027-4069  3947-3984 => 1.70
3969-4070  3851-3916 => 1.80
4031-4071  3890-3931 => 1.69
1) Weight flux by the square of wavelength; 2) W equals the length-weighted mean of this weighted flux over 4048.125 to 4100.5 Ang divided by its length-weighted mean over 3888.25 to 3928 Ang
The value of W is 1.67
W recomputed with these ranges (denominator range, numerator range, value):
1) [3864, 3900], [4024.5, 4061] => 2.02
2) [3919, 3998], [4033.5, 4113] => 1.71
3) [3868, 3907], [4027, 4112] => 1.93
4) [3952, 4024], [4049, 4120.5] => 1.25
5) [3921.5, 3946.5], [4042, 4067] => 2.50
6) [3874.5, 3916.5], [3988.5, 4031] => 1.77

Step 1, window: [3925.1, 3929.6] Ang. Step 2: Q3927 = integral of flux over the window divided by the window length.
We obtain 0.832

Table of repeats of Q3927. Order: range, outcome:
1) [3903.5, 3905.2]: 1.24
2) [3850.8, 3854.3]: 0.875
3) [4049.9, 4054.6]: 1.81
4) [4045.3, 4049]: 1.78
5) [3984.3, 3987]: 1.77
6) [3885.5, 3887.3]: 0.933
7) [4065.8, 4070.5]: 1.73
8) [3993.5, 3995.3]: 1.72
